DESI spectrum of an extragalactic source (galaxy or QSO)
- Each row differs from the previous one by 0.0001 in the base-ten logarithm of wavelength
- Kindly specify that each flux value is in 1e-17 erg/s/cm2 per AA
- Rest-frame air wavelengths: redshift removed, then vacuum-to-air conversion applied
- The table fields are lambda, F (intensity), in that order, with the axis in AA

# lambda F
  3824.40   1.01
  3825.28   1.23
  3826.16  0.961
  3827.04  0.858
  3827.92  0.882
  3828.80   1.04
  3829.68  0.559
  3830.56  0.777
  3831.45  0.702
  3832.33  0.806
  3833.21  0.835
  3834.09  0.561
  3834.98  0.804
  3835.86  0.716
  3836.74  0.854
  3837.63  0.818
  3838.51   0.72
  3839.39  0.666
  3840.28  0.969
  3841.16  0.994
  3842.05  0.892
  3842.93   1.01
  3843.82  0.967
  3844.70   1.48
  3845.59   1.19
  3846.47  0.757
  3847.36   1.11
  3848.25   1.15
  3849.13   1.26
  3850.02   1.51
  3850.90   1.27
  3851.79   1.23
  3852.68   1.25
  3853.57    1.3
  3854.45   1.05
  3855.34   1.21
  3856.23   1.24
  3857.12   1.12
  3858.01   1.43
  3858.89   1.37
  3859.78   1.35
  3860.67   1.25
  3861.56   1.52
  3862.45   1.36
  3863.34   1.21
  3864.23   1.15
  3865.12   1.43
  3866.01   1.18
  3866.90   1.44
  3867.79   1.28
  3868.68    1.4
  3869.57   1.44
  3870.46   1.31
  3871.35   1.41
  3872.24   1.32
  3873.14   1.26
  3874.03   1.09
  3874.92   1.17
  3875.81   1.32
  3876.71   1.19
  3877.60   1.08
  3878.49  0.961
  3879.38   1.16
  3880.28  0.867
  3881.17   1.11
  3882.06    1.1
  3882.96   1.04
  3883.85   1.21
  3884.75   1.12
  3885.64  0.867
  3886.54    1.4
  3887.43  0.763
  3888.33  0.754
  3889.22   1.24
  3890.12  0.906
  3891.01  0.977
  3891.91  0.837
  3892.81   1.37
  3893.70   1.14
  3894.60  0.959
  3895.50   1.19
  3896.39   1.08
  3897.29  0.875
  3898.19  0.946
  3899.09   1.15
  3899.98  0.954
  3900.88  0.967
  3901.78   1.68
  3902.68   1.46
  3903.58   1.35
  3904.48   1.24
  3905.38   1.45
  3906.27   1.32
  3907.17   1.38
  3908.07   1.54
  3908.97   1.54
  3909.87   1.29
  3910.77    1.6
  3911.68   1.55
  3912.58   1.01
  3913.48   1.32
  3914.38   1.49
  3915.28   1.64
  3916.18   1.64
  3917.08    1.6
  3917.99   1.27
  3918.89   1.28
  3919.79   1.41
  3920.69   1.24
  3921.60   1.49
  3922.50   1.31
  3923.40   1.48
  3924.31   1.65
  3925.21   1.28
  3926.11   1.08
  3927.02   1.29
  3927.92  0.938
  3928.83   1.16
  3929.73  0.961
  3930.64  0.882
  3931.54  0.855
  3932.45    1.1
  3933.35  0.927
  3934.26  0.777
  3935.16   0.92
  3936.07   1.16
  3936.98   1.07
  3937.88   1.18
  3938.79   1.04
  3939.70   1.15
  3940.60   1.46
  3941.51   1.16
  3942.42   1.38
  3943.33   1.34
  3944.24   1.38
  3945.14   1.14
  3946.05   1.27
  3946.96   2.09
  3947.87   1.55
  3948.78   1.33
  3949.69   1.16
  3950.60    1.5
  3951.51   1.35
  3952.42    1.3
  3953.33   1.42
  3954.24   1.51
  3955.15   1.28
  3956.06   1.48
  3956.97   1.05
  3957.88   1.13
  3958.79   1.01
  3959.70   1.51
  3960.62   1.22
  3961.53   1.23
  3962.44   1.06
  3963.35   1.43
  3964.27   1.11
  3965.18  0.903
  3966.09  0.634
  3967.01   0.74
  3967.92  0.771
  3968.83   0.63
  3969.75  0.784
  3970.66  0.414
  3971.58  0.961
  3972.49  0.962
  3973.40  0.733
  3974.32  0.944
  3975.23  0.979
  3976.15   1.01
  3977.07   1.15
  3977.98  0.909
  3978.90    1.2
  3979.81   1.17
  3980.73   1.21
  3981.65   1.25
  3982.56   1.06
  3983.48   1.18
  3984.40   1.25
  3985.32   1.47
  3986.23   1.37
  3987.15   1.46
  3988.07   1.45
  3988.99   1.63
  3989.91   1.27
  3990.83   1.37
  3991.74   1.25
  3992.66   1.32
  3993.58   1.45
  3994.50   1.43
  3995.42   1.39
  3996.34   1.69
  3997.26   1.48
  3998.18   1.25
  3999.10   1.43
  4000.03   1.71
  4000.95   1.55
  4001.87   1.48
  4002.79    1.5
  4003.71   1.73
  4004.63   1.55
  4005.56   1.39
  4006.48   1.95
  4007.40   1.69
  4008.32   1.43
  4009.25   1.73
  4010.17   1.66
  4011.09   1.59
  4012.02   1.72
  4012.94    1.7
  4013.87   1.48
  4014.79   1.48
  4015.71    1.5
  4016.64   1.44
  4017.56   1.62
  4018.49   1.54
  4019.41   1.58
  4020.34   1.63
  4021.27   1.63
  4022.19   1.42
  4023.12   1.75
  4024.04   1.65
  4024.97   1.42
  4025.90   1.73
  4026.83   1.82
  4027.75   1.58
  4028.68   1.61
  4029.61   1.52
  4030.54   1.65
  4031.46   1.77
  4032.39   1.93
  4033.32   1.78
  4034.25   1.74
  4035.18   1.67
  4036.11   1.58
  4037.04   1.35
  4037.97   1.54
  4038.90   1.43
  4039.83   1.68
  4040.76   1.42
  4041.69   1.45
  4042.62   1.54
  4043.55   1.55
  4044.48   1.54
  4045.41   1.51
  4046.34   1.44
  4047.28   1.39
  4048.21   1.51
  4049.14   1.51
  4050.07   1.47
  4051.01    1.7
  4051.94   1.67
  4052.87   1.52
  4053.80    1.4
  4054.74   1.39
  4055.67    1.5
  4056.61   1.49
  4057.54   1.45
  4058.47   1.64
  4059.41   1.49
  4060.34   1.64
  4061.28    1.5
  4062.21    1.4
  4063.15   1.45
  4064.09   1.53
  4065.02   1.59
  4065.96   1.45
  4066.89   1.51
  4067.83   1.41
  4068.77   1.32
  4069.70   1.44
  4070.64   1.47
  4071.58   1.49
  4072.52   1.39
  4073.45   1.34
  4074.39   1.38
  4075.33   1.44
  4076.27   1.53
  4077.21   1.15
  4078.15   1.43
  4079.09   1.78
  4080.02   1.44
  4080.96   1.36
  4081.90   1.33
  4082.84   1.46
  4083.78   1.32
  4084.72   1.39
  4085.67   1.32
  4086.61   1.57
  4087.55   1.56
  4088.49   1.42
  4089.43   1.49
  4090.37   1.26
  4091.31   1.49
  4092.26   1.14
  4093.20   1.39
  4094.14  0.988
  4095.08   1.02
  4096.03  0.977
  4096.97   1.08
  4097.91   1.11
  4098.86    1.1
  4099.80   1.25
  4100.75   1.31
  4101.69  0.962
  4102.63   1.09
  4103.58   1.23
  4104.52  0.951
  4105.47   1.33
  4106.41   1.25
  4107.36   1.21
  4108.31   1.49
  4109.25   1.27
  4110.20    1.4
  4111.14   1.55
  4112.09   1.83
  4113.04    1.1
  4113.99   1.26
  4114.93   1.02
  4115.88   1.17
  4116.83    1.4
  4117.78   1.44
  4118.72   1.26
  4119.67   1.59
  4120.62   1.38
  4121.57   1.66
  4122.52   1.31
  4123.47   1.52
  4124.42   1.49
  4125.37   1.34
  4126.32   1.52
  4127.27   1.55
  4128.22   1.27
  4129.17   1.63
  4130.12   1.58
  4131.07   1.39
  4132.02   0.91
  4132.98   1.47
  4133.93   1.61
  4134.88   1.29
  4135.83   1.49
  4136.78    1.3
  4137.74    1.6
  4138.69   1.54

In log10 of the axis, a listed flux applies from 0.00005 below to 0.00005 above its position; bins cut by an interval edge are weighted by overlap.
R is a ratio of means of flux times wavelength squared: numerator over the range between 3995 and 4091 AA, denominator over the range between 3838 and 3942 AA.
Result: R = 1.38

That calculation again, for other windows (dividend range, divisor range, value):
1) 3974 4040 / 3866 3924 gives 1.27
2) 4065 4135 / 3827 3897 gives 1.39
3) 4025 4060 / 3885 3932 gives 1.36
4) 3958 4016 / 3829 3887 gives 1.23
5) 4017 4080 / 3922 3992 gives 1.37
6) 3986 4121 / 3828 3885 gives 1.44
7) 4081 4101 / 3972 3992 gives 1.14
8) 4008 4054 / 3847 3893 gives 1.43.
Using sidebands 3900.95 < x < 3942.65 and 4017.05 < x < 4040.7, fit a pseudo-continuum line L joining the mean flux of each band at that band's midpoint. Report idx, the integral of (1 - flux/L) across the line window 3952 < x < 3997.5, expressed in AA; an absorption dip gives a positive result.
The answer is 8.75 AA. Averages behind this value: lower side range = 1.28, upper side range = 1.62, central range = 1.17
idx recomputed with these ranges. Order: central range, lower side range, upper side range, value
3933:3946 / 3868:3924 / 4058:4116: 1.1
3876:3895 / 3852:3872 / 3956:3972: 2.7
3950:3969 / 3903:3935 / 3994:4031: 3.4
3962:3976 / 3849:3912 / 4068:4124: 4.3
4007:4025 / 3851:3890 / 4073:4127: -4.2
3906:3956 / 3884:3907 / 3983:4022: -2.1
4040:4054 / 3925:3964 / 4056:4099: -1.7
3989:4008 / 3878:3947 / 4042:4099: -2.5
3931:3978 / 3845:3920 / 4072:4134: 5.2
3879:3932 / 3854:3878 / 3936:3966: 2.7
